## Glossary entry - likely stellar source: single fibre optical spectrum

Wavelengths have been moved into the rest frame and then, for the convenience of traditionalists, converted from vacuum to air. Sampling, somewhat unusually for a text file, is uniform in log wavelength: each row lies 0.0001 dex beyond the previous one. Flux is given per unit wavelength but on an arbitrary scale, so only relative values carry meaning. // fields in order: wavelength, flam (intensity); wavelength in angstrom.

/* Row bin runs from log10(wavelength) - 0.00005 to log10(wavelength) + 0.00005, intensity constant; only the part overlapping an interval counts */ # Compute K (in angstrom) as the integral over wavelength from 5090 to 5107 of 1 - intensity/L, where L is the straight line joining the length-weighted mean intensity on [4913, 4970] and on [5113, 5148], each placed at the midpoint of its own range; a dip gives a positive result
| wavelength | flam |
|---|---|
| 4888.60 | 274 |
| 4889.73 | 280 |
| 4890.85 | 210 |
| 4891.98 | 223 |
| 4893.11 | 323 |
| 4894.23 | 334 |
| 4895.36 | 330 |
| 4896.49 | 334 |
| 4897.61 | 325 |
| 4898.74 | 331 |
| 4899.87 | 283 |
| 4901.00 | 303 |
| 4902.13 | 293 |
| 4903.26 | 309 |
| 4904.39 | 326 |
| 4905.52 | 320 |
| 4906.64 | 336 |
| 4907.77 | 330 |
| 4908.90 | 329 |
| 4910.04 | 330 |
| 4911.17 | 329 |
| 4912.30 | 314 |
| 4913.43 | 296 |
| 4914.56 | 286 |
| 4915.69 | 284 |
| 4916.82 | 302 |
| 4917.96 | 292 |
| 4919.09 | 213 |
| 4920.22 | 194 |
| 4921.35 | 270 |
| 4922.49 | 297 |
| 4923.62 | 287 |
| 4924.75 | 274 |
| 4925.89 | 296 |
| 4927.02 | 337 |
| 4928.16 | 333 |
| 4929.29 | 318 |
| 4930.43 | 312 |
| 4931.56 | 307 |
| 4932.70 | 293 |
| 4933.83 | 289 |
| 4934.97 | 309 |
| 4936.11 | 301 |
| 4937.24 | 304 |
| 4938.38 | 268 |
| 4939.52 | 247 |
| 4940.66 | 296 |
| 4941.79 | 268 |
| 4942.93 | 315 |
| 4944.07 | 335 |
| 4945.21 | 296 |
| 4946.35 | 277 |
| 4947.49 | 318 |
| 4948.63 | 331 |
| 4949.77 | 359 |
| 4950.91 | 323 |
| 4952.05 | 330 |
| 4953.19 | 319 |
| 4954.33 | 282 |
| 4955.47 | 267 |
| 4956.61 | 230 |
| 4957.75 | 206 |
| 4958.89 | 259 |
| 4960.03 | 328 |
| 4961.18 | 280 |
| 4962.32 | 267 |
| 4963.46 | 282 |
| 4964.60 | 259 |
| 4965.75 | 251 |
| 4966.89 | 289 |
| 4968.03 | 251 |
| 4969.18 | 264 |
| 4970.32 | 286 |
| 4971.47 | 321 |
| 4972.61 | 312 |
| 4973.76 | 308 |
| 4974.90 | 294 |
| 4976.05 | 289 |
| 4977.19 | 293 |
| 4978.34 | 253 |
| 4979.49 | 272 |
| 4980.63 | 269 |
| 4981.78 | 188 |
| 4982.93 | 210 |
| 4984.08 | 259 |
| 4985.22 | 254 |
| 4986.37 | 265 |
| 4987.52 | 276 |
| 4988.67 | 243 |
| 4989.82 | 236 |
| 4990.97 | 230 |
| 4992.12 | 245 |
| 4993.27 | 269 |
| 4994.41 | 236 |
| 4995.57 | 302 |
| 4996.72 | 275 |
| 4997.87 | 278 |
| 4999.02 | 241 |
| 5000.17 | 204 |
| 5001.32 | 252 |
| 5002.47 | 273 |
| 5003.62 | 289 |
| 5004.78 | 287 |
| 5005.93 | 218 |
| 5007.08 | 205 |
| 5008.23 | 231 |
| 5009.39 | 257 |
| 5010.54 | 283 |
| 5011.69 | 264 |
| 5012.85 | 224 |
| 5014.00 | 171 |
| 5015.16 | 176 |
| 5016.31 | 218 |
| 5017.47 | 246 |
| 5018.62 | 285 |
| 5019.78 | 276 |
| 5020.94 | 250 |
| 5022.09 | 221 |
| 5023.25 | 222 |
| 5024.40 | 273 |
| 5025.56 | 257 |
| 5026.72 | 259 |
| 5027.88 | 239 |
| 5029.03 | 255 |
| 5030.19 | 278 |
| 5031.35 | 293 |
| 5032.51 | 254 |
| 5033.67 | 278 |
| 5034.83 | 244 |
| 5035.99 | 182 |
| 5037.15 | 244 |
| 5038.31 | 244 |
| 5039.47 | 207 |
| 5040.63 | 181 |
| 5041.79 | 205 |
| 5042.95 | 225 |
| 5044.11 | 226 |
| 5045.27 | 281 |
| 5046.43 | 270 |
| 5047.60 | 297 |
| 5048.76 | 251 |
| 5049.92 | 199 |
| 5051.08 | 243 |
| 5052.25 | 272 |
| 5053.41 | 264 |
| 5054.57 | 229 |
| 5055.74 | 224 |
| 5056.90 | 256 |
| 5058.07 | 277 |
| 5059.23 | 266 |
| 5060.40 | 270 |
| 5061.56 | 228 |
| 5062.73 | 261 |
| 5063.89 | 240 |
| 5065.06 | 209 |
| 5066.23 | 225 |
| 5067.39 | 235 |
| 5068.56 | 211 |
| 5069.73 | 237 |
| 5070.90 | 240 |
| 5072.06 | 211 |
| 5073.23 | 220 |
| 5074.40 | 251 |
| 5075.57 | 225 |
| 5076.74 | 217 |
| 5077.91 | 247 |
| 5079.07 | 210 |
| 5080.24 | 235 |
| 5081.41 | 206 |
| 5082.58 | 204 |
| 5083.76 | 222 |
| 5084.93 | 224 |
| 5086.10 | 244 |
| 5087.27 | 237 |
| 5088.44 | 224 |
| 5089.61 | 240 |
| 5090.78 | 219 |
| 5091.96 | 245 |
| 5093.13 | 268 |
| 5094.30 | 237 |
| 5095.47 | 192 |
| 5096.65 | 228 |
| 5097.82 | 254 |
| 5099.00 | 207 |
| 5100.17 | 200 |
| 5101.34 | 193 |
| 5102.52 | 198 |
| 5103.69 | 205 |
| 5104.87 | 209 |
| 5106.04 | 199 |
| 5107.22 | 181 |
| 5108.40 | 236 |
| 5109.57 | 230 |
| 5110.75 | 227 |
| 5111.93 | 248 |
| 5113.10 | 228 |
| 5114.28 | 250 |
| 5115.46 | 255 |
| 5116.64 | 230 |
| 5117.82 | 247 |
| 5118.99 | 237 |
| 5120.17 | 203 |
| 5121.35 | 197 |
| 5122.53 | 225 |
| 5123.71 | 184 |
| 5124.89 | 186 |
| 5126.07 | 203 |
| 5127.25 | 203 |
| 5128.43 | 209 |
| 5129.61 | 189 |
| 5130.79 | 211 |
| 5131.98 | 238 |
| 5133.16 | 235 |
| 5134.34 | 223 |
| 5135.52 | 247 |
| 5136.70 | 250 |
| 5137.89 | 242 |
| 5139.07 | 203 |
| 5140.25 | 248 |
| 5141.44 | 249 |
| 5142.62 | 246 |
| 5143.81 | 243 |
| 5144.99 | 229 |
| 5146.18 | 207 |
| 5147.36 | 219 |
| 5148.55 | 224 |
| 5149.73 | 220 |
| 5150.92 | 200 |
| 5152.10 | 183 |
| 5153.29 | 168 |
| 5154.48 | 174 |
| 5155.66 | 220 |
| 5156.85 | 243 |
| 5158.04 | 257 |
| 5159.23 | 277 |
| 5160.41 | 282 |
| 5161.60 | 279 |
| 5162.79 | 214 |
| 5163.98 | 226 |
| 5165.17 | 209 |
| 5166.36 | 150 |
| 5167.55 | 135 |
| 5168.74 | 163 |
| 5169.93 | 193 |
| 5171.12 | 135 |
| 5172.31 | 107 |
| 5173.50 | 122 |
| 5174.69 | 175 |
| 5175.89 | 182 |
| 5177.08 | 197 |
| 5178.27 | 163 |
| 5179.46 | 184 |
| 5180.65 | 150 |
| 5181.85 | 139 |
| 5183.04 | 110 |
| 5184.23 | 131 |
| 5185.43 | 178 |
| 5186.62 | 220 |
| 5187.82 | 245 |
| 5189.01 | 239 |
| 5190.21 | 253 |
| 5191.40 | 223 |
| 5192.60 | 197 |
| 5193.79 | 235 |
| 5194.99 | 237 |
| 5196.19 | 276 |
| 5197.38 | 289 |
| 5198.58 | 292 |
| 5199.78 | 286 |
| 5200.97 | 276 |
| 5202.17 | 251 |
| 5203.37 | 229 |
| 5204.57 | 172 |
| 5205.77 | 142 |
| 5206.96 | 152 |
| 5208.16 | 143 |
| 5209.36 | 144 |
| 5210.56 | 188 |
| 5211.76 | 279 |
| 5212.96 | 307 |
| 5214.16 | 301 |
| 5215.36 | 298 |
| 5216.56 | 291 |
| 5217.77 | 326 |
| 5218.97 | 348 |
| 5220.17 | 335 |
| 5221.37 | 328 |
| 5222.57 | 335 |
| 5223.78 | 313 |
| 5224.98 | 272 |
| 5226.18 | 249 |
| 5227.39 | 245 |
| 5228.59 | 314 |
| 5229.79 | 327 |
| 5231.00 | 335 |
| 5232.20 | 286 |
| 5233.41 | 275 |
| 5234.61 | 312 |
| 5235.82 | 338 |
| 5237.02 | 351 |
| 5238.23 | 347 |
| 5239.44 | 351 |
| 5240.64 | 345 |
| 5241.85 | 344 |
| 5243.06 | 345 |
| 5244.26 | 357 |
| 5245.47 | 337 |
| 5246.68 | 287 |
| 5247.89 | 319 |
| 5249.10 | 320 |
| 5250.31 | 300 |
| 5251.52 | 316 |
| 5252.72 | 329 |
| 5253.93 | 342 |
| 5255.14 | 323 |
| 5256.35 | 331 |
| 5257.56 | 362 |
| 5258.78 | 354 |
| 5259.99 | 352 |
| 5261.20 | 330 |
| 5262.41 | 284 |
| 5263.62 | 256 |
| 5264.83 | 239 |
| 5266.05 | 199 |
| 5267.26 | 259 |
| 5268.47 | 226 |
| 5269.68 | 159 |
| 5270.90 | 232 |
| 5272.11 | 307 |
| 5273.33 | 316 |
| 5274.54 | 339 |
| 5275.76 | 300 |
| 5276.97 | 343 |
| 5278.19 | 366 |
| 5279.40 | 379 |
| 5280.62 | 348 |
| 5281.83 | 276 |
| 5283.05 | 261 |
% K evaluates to 1.28 angstrom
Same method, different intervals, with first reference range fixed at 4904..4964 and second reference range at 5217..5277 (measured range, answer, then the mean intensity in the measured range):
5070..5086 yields 4.07 angstrom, 225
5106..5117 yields 2.65 angstrom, 230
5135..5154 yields 5.06 angstrom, 223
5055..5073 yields 3.72 angstrom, 239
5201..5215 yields 4.23 angstrom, 214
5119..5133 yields 4.47 angstrom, 207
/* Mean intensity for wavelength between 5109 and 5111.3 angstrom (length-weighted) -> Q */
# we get 228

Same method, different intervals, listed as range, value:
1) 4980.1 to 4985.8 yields 236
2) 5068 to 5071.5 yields 229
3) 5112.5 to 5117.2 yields 241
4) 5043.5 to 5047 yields 259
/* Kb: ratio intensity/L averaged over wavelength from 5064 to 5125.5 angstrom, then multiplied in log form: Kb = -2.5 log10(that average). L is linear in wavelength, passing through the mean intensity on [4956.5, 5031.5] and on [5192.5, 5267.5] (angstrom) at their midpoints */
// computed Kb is 0.21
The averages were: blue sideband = 257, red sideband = 290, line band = 223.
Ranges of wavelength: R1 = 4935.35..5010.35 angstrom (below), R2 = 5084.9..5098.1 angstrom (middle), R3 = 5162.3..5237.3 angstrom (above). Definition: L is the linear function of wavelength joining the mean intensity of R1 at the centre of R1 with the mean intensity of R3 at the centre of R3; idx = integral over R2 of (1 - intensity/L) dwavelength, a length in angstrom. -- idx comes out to 0.9 angstrom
